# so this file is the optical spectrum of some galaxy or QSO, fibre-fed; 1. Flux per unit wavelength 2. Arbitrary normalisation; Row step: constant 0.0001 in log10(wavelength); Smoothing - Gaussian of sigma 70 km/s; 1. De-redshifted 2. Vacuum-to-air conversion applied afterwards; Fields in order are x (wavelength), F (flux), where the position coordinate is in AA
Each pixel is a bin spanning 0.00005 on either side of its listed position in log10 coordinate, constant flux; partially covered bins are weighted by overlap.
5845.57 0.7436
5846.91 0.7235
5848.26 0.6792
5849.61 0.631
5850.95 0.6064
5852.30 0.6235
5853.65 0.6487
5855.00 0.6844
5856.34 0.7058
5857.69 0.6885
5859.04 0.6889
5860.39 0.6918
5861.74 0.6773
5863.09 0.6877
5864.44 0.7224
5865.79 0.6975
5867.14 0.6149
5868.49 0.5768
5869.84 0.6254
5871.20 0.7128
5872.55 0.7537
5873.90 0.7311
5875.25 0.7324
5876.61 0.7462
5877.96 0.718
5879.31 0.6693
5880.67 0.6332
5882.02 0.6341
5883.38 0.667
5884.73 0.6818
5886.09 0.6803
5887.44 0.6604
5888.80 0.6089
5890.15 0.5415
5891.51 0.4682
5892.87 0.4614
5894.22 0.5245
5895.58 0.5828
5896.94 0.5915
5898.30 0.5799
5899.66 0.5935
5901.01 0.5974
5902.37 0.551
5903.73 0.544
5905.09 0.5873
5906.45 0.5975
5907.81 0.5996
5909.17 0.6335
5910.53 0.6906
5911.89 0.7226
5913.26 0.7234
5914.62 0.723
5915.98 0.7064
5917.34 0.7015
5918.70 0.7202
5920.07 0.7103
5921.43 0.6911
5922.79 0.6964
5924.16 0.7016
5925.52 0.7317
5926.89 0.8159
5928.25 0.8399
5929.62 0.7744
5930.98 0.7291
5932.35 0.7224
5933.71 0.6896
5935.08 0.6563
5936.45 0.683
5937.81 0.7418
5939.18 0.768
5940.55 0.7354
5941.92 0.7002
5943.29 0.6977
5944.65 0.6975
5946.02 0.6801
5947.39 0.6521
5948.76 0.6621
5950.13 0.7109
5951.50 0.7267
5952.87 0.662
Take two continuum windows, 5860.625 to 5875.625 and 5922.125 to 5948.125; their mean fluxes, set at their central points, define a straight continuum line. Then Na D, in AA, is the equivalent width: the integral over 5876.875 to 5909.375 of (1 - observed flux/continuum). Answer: 4.5 AA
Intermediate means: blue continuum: 0.684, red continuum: 0.722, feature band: 0.602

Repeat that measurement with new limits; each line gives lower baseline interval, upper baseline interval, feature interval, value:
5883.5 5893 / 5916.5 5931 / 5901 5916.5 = 0.9 AA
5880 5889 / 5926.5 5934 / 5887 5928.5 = 4.2 AA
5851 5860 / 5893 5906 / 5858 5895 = -1.8 AA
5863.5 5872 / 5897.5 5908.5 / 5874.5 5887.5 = -1.1 AA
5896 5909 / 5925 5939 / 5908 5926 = -1.1 AA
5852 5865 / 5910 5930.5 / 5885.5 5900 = 2.8 AA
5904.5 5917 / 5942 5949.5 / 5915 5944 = -2.2 AA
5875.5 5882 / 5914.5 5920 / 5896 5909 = 2.2 AA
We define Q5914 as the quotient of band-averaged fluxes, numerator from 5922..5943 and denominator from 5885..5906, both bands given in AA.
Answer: 1.3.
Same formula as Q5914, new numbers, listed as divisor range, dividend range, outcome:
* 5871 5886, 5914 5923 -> 1.02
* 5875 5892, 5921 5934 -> 1.14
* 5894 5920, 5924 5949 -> 1.14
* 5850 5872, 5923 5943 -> 1.10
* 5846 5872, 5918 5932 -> 1.11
